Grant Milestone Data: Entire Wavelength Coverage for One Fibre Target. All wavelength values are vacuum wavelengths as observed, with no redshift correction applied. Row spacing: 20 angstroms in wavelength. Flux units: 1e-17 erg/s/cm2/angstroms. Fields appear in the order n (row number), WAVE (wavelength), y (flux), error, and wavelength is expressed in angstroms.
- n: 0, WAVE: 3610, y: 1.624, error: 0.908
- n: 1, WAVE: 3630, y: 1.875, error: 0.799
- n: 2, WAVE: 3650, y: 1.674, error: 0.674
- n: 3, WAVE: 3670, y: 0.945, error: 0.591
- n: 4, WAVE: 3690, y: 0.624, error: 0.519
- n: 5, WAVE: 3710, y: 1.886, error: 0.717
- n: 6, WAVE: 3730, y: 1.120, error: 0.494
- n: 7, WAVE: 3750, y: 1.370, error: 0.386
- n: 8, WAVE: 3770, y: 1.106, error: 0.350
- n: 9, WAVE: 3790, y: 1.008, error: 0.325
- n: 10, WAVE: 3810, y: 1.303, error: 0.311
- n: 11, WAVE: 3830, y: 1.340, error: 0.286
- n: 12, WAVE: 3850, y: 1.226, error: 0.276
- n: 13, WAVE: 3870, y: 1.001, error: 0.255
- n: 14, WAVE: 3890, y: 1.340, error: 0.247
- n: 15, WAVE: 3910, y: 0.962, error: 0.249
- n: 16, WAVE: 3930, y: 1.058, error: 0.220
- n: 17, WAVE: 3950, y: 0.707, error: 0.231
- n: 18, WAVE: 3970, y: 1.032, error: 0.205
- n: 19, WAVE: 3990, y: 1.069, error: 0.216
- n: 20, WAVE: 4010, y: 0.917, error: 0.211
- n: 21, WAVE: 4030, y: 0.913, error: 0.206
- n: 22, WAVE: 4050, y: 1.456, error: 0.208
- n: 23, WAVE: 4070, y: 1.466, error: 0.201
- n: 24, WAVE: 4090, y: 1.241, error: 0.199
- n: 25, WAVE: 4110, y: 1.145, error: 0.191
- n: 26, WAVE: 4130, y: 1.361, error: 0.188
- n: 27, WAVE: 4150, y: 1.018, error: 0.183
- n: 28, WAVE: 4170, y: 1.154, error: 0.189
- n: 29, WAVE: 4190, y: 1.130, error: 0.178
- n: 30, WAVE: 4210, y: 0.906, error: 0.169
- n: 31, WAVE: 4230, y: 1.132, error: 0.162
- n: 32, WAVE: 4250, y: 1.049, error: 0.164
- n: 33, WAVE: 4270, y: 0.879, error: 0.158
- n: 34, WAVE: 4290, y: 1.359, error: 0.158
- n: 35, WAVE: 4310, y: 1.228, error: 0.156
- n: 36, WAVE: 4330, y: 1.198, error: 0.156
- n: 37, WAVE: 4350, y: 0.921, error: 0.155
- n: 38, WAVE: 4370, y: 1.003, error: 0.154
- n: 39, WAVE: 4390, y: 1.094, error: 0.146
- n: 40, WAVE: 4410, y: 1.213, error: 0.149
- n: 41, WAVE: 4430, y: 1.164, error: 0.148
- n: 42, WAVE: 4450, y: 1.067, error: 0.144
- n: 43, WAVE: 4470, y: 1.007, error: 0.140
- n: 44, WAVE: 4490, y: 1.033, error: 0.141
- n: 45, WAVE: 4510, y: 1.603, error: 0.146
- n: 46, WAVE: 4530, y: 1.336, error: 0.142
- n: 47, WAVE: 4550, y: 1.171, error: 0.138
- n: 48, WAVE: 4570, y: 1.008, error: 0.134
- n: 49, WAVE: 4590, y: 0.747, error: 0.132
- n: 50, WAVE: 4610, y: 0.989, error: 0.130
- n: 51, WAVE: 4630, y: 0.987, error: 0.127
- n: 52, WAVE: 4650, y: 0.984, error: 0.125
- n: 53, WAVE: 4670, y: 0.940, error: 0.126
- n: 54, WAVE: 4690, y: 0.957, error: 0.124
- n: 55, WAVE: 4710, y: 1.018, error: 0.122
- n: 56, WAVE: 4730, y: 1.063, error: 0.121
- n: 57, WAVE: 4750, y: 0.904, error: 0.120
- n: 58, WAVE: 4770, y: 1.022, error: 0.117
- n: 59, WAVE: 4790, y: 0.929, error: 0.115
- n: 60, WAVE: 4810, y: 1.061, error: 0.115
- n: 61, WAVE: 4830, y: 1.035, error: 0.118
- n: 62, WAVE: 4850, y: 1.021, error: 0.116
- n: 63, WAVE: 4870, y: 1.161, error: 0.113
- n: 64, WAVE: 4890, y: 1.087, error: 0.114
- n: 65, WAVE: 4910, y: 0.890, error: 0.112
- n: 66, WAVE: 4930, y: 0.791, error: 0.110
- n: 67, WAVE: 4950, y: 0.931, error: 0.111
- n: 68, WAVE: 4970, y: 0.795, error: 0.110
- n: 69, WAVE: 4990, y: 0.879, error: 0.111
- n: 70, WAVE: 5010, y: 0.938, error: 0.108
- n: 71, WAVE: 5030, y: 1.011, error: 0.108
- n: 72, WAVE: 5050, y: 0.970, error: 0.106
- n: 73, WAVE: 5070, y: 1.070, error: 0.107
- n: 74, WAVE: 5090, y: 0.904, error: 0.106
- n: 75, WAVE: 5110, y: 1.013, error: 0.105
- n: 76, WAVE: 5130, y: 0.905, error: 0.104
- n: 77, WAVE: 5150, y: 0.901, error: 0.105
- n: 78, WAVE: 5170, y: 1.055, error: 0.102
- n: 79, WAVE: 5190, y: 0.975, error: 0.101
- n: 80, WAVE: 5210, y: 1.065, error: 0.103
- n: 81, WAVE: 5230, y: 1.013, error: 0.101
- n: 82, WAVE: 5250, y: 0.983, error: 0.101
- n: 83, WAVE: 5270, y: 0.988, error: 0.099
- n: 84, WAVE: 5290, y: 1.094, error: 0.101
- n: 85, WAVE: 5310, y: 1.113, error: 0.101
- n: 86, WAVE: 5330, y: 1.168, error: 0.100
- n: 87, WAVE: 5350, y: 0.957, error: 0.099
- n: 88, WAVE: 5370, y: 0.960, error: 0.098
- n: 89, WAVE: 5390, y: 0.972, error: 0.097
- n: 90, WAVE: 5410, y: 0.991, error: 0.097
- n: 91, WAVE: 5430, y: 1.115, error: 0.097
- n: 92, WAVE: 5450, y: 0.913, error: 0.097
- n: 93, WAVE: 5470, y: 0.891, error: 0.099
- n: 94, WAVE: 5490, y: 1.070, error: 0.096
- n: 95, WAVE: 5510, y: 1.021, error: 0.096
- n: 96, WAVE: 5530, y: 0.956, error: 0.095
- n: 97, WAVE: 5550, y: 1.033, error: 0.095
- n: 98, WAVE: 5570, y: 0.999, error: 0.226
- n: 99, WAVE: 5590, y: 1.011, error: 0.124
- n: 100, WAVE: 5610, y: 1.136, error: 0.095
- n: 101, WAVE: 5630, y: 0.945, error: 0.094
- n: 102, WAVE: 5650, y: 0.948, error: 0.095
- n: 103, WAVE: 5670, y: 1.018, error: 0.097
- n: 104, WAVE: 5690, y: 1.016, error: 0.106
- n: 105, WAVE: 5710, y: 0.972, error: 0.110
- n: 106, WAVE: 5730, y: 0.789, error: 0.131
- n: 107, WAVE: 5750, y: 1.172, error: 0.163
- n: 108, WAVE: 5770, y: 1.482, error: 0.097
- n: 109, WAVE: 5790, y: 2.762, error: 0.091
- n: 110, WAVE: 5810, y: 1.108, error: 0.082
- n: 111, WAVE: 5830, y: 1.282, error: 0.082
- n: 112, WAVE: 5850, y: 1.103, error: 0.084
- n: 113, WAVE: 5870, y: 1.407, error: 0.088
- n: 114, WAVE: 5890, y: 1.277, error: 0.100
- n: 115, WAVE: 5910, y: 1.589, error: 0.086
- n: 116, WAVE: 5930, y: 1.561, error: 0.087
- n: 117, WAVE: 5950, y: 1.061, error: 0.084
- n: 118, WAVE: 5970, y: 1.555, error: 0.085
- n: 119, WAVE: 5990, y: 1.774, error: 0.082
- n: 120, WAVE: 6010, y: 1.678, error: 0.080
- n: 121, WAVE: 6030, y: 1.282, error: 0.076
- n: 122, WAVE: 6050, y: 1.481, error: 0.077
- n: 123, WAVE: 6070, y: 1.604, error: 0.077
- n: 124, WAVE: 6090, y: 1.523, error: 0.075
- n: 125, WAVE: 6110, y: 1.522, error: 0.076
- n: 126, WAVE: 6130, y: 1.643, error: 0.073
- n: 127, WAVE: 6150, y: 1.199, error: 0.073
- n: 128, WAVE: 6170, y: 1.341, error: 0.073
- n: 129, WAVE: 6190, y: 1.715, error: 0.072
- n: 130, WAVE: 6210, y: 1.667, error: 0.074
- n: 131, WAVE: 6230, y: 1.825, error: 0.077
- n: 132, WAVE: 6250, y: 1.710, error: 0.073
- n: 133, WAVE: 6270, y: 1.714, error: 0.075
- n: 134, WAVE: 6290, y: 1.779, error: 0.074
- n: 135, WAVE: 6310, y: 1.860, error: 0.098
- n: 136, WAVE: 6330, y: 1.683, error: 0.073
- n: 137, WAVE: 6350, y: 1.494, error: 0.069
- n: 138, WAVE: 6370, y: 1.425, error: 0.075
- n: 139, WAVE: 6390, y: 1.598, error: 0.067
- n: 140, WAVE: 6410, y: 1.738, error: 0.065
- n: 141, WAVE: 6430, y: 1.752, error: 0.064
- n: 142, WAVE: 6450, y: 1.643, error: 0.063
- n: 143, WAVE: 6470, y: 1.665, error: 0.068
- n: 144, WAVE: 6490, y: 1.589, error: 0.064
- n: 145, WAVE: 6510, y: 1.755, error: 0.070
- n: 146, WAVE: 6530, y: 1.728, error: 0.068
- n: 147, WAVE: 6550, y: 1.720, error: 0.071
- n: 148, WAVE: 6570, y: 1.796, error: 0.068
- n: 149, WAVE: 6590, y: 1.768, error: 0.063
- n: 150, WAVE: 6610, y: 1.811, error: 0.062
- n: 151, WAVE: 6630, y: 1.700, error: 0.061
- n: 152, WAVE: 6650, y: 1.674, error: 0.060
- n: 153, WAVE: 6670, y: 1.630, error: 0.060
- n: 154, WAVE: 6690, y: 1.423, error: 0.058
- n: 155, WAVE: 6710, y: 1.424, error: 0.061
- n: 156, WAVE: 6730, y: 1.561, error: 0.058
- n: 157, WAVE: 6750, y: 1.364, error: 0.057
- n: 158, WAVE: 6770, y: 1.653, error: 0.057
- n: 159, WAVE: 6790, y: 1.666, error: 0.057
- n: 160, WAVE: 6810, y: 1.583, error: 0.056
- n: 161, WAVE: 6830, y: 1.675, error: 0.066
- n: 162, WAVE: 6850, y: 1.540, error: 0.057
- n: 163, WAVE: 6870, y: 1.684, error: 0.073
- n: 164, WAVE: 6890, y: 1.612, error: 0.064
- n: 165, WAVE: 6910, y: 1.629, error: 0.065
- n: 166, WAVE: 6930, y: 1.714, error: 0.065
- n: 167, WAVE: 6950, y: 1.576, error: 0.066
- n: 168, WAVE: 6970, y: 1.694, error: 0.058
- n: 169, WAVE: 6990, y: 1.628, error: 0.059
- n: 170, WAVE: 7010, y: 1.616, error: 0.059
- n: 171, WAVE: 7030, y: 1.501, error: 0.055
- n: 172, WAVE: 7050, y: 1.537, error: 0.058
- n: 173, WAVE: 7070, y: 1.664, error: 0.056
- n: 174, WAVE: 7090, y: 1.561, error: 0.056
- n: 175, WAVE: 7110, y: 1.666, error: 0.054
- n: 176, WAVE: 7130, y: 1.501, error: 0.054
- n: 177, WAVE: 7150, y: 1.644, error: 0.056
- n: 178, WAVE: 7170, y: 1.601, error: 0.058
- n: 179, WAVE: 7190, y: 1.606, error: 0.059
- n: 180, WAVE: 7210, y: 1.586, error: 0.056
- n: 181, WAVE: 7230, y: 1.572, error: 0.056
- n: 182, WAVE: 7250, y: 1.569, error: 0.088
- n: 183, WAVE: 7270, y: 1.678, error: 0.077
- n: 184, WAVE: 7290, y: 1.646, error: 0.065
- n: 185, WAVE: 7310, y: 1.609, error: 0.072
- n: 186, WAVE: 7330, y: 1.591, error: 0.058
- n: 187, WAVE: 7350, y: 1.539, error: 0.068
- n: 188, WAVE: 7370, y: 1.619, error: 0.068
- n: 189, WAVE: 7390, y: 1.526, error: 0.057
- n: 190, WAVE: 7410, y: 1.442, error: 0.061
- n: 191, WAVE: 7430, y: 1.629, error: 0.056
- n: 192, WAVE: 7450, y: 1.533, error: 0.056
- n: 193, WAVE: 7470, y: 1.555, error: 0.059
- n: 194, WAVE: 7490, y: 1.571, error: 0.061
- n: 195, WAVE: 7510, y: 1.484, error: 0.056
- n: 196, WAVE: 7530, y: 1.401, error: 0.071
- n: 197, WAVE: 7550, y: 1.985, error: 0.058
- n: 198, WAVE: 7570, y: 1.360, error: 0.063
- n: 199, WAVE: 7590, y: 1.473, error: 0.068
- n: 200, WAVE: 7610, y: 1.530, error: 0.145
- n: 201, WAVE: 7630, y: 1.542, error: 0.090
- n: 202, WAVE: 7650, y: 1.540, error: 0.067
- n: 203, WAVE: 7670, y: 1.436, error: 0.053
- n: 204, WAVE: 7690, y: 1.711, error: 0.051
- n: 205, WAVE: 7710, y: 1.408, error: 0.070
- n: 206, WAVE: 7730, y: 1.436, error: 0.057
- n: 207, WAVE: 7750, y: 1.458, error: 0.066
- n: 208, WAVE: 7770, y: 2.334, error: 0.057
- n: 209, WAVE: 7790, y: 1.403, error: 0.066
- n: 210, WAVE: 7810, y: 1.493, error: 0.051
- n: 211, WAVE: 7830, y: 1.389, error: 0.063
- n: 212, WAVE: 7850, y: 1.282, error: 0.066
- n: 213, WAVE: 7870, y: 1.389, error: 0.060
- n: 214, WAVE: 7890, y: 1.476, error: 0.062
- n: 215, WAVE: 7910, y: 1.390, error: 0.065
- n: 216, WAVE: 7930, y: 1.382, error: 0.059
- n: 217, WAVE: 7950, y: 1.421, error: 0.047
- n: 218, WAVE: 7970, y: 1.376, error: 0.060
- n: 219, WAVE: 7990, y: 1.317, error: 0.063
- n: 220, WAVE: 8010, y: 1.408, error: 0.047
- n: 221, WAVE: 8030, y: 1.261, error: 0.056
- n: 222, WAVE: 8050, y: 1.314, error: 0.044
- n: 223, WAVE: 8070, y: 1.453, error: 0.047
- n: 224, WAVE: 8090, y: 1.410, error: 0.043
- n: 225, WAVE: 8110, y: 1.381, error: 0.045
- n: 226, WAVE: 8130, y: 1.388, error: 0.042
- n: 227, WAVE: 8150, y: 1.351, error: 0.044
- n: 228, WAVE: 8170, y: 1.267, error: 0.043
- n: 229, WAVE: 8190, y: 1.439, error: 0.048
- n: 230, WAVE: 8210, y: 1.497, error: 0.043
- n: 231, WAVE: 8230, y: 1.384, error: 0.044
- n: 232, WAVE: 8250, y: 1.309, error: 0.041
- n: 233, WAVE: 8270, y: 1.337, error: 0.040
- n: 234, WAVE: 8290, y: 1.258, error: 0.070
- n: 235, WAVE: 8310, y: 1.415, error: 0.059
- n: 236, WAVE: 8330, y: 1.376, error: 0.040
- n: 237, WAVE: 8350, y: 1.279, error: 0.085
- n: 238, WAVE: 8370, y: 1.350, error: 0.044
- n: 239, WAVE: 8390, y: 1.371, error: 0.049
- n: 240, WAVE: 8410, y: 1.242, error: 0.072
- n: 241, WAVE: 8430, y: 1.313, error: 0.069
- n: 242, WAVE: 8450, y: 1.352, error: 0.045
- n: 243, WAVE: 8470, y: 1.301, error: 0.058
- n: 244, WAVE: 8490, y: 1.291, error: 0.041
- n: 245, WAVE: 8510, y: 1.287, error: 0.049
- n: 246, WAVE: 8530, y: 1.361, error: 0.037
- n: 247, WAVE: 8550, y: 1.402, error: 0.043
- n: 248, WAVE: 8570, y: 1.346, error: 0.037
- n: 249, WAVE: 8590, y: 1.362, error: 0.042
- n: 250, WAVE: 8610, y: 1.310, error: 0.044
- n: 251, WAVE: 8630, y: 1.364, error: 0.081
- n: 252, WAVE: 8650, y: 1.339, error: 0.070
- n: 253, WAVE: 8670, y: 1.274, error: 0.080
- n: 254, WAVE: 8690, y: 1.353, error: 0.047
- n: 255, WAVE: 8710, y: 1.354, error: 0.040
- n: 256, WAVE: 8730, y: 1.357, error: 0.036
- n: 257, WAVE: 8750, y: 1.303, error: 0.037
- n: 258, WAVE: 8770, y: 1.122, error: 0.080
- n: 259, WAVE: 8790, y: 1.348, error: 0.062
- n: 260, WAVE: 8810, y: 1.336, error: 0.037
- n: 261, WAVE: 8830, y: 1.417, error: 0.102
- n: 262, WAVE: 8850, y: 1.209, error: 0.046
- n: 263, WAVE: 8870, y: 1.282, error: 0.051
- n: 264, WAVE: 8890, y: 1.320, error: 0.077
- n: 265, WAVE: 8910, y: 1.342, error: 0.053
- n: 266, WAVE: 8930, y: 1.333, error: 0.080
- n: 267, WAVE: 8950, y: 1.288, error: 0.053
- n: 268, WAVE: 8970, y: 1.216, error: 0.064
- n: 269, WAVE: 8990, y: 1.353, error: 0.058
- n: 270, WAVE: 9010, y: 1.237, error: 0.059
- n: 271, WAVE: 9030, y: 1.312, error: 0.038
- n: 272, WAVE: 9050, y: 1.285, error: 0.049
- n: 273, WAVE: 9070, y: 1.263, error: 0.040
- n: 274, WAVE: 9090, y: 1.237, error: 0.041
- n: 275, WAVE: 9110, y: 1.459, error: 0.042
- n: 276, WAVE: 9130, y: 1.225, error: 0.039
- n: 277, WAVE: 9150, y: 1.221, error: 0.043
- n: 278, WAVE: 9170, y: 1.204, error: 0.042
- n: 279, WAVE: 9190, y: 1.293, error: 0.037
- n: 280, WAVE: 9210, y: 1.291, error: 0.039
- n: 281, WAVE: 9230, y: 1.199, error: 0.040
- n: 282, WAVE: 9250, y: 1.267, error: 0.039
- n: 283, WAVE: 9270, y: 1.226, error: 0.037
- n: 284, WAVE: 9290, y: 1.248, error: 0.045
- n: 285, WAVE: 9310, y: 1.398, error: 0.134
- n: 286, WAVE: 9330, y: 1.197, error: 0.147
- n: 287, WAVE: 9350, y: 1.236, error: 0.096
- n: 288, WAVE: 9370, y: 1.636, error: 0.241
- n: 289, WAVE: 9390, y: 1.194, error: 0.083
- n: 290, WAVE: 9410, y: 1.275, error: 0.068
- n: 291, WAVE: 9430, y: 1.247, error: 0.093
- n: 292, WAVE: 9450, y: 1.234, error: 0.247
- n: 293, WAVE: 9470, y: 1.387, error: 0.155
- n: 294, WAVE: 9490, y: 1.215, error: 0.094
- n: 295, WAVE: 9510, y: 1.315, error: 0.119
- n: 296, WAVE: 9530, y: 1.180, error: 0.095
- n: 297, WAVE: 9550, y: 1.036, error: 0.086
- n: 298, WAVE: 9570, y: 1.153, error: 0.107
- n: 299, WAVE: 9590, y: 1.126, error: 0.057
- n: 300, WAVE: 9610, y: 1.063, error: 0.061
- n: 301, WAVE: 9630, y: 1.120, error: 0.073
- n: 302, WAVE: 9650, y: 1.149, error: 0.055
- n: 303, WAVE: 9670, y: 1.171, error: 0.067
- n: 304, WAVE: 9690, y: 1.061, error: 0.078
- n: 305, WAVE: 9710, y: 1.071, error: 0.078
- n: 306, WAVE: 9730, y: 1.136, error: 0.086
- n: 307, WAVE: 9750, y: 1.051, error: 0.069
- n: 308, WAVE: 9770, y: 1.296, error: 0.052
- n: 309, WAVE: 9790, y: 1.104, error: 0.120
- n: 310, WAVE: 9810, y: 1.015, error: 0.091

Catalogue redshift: 0.551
